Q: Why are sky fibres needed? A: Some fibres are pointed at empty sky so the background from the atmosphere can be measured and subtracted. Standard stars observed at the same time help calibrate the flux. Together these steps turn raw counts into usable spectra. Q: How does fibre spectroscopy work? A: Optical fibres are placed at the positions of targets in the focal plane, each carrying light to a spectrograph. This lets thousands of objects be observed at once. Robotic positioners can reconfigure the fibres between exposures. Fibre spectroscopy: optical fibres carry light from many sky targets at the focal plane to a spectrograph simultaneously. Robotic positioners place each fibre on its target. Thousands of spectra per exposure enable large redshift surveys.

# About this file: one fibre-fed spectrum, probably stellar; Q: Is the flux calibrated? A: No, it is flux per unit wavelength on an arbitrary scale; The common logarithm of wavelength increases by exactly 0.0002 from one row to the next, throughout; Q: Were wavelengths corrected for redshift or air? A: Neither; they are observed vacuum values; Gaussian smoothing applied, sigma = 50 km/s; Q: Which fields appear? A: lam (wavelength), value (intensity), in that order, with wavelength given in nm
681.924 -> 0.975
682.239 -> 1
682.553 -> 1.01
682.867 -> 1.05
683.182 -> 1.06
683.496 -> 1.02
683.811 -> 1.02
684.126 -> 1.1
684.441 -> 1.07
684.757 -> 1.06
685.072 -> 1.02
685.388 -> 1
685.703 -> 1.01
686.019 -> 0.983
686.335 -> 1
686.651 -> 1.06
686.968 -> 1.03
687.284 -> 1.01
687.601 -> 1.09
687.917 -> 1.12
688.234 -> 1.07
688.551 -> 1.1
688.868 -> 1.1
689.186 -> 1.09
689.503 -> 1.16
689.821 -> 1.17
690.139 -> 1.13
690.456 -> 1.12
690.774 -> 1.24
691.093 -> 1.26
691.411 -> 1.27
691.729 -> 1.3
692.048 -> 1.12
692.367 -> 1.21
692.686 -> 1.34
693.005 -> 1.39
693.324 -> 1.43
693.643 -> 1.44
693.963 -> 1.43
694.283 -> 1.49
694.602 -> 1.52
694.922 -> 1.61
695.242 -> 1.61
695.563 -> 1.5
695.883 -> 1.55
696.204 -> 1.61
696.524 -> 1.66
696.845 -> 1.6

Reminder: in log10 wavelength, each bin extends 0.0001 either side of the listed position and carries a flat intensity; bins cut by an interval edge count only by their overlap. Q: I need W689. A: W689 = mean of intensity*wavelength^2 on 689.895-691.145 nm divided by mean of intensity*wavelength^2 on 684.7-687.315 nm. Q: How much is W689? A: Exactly 1.2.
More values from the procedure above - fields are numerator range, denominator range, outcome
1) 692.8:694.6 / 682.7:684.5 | 1.41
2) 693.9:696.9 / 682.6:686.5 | 1.56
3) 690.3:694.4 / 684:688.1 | 1.28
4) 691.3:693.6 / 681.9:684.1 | 1.30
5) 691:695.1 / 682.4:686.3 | 1.36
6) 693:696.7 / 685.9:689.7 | 1.46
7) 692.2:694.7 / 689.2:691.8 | 1.18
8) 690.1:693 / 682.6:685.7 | 1.21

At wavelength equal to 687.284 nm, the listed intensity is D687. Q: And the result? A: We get 1.01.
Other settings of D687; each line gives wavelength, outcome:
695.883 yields 1.55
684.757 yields 1.06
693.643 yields 1.44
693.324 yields 1.43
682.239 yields 1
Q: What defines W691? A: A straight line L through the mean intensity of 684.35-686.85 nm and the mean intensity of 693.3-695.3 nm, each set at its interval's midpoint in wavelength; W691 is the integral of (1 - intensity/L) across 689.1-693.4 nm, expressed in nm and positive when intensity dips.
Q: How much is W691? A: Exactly 0.35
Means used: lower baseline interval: 1.02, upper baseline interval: 1.5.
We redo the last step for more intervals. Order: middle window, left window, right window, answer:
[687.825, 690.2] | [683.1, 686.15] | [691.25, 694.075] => 0.15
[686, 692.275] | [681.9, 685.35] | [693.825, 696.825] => 0.76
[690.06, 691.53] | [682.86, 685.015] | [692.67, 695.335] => 0.15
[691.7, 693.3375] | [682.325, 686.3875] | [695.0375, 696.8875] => 0.16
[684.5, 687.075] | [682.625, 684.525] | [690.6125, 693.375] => 0.20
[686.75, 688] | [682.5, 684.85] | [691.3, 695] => 0.13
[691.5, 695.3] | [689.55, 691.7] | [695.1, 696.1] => 0.01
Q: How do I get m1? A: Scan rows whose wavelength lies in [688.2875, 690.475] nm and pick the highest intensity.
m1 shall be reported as 1.17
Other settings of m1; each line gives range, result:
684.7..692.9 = 1.34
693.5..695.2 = 1.61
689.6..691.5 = 1.27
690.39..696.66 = 1.66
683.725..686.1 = 1.1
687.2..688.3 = 1.12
